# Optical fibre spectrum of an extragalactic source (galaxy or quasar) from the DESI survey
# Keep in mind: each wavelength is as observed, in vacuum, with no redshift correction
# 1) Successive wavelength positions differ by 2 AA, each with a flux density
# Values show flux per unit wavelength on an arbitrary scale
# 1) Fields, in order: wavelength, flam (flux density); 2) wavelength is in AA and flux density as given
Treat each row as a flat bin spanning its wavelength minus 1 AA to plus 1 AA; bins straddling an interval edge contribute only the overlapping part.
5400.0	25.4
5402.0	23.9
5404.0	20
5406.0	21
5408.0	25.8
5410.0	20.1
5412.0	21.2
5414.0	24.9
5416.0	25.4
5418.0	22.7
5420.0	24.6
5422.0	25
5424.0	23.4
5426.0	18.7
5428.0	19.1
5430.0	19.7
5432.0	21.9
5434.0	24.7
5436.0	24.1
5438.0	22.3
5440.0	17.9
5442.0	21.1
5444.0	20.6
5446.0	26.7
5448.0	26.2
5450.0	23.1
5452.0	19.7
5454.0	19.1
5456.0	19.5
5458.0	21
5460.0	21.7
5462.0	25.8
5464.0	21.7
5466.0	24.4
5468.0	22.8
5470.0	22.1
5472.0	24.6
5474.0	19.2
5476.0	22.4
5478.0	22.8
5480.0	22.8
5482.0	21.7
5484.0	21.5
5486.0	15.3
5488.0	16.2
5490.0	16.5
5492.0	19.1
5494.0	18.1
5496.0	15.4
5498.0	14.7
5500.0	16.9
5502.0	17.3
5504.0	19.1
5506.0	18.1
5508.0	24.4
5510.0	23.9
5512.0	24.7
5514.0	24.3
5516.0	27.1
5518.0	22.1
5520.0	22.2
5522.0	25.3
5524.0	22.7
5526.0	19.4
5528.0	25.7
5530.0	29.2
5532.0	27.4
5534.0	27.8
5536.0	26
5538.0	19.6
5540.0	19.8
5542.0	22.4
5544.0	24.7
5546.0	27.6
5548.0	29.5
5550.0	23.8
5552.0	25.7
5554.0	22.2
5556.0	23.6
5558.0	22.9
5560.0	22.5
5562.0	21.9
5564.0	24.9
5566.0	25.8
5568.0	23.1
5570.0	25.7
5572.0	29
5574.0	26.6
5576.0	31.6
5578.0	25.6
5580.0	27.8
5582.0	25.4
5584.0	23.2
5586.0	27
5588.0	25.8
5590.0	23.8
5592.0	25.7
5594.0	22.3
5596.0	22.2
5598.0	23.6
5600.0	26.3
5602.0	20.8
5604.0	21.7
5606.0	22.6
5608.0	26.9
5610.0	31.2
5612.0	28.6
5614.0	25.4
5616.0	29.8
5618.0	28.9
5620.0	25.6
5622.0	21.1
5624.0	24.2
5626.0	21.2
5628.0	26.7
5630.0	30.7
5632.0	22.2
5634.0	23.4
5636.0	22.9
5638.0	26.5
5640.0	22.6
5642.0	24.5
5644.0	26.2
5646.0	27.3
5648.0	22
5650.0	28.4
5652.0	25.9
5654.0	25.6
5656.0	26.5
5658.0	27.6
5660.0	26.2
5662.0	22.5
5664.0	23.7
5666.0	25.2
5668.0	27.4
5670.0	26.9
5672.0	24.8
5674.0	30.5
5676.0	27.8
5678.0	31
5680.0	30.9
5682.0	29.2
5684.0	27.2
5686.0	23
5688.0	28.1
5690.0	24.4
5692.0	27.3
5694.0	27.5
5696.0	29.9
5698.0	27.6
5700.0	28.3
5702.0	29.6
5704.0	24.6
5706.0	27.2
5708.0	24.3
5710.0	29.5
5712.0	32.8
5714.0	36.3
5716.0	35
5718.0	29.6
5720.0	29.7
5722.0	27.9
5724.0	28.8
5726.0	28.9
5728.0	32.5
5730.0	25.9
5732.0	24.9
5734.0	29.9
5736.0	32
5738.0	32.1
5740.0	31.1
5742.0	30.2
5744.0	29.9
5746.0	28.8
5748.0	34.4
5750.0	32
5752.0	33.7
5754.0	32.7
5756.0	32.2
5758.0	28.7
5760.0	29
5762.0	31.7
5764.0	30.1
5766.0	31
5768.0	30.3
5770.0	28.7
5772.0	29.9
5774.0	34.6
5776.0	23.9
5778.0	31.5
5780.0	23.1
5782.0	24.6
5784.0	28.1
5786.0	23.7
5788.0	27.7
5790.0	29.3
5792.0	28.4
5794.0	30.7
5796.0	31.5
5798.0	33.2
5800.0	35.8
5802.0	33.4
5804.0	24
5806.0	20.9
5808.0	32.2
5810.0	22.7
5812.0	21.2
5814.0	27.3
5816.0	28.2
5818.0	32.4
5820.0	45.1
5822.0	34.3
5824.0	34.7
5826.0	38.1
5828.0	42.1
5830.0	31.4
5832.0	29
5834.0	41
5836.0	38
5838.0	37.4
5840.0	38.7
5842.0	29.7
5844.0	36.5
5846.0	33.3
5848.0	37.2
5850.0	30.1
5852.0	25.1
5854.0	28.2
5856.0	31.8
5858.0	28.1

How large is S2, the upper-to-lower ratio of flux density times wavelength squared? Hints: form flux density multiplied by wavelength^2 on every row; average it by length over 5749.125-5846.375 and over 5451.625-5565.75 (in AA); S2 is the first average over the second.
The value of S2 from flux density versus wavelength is 1.6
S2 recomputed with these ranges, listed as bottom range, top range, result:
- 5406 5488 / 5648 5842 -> 1.49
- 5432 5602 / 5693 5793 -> 1.39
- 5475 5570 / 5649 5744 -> 1.34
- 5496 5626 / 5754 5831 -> 1.35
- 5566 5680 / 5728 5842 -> 1.27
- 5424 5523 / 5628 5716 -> 1.36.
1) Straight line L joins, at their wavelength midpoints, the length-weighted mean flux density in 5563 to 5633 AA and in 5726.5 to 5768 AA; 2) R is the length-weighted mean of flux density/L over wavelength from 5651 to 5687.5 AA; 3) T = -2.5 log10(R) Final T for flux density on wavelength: 0.05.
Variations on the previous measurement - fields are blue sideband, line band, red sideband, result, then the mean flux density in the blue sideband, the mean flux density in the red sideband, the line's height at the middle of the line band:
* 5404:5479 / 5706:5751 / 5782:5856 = -0.03 mag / 22.3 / 31.6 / 29.4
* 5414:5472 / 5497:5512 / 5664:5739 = 0.22 mag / 22.4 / 28.5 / 23.9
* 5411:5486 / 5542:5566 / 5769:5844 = 0.02 mag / 22.2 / 31.1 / 24.8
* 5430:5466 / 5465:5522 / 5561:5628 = 0.12 mag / 22.2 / 25.3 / 23.2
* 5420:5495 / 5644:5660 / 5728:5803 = 0.03 mag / 21.5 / 30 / 26.9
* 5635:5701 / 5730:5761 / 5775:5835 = -0.07 mag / 26.5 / 30.3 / 28.7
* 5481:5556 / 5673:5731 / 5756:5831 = -0.05 mag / 22.1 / 30.1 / 27.5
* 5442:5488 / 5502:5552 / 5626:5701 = -0.03 mag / 21.9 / 26.4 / 23.3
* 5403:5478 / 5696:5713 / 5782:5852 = 0.03 mag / 22.3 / 31.8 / 28.9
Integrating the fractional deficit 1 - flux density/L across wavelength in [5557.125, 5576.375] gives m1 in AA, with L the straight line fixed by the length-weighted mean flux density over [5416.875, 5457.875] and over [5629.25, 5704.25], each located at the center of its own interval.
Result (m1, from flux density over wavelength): -0.5 AA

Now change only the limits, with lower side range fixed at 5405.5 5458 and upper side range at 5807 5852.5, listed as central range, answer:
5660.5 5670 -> 1.24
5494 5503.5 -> 3.02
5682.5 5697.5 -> 1.32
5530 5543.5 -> 0.48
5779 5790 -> 2.17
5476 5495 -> 3.39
